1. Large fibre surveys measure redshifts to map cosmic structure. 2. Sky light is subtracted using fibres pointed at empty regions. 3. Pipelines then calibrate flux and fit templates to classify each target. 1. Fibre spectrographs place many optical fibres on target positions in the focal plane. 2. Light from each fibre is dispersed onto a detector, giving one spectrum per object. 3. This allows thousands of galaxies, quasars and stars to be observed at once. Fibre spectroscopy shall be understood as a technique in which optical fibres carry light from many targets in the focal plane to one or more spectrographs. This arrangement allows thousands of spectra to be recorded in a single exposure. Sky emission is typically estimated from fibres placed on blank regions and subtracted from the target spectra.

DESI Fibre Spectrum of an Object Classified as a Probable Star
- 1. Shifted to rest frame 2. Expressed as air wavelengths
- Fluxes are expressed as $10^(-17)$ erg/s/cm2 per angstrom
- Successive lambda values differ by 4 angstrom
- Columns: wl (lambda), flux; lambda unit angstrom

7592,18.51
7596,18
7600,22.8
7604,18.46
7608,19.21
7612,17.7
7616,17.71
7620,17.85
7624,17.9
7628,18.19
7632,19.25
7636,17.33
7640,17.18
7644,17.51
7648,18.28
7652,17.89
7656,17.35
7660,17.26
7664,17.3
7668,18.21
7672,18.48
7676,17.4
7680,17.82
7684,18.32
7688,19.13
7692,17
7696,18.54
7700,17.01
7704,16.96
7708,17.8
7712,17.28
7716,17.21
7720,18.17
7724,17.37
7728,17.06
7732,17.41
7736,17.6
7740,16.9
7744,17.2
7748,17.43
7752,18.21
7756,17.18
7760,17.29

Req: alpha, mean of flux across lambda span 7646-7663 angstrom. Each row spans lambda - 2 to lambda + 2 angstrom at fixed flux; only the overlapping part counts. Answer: 17.7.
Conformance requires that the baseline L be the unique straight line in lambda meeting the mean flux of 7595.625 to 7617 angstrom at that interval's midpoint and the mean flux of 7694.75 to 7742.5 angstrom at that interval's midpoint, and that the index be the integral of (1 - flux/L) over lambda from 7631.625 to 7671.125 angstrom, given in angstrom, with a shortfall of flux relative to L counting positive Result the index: 1.5 angstrom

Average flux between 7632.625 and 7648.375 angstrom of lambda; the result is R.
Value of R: 17.6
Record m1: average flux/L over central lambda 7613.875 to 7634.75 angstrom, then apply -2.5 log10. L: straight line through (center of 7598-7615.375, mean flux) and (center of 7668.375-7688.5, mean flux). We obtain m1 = 0.055 mag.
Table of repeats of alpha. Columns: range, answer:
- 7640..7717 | 17.7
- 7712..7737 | 17.4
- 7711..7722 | 17.6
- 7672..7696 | 18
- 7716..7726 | 17.7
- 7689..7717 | 17.5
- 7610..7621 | 17.7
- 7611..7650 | 17.9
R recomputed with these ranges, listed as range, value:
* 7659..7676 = 17.8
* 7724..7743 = 17.3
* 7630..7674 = 17.8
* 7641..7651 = 17.8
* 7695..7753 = 17.4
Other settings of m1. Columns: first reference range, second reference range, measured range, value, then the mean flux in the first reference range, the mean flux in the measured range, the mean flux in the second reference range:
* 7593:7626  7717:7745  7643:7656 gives 0.03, 18.7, 17.8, 17.4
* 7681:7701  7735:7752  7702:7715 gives 0.03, 18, 17.3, 17.4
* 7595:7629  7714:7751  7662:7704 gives 0.00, 18.7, 17.9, 17.4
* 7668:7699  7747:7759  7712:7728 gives 0.02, 18.1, 17.5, 17.6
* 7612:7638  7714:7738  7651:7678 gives 0.01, 18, 17.7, 17.5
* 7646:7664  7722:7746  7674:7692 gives -0.03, 17.7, 18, 17.3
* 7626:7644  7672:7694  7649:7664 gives 0.03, 17.9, 17.5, 18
